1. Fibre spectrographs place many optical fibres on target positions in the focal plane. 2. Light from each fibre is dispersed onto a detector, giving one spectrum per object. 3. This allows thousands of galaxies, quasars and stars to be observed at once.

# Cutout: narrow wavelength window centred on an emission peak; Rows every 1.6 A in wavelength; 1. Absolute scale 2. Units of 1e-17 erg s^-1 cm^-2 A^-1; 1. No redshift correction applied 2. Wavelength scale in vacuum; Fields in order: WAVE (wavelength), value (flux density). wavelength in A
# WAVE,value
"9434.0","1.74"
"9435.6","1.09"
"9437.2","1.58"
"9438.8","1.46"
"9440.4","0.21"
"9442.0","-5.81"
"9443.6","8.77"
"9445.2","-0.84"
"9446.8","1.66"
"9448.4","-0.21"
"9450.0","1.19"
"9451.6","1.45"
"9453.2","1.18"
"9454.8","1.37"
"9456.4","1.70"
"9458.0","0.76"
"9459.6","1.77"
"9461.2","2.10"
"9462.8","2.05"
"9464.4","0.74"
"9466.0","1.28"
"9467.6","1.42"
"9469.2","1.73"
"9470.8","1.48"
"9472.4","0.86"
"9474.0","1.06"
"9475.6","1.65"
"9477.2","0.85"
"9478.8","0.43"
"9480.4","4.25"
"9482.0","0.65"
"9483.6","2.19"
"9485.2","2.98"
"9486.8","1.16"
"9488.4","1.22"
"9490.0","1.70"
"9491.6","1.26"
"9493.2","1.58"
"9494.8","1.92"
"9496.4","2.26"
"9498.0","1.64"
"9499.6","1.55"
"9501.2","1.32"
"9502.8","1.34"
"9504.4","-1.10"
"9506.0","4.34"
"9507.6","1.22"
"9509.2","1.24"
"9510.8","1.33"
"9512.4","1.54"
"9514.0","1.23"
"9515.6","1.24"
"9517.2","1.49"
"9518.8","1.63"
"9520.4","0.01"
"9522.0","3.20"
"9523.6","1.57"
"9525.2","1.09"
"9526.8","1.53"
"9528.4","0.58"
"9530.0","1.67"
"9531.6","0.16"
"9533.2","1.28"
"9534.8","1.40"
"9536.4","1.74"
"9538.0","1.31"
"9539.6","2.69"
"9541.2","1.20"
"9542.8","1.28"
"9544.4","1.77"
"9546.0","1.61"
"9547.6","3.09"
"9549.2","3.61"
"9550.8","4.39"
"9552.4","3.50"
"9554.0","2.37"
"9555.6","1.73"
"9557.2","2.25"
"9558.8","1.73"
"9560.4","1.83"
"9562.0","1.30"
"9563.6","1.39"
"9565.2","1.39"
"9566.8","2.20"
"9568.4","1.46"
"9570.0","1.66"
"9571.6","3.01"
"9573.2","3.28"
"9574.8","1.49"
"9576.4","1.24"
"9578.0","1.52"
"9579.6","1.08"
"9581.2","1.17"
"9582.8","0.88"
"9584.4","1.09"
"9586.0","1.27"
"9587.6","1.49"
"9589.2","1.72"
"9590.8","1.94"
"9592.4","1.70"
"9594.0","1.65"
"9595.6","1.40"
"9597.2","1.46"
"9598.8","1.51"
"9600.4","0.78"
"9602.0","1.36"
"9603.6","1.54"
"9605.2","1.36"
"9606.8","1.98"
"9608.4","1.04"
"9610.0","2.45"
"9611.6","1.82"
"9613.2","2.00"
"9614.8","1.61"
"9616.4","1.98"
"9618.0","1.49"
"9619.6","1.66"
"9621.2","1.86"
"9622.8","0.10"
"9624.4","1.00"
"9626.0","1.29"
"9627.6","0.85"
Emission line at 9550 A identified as [S II]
